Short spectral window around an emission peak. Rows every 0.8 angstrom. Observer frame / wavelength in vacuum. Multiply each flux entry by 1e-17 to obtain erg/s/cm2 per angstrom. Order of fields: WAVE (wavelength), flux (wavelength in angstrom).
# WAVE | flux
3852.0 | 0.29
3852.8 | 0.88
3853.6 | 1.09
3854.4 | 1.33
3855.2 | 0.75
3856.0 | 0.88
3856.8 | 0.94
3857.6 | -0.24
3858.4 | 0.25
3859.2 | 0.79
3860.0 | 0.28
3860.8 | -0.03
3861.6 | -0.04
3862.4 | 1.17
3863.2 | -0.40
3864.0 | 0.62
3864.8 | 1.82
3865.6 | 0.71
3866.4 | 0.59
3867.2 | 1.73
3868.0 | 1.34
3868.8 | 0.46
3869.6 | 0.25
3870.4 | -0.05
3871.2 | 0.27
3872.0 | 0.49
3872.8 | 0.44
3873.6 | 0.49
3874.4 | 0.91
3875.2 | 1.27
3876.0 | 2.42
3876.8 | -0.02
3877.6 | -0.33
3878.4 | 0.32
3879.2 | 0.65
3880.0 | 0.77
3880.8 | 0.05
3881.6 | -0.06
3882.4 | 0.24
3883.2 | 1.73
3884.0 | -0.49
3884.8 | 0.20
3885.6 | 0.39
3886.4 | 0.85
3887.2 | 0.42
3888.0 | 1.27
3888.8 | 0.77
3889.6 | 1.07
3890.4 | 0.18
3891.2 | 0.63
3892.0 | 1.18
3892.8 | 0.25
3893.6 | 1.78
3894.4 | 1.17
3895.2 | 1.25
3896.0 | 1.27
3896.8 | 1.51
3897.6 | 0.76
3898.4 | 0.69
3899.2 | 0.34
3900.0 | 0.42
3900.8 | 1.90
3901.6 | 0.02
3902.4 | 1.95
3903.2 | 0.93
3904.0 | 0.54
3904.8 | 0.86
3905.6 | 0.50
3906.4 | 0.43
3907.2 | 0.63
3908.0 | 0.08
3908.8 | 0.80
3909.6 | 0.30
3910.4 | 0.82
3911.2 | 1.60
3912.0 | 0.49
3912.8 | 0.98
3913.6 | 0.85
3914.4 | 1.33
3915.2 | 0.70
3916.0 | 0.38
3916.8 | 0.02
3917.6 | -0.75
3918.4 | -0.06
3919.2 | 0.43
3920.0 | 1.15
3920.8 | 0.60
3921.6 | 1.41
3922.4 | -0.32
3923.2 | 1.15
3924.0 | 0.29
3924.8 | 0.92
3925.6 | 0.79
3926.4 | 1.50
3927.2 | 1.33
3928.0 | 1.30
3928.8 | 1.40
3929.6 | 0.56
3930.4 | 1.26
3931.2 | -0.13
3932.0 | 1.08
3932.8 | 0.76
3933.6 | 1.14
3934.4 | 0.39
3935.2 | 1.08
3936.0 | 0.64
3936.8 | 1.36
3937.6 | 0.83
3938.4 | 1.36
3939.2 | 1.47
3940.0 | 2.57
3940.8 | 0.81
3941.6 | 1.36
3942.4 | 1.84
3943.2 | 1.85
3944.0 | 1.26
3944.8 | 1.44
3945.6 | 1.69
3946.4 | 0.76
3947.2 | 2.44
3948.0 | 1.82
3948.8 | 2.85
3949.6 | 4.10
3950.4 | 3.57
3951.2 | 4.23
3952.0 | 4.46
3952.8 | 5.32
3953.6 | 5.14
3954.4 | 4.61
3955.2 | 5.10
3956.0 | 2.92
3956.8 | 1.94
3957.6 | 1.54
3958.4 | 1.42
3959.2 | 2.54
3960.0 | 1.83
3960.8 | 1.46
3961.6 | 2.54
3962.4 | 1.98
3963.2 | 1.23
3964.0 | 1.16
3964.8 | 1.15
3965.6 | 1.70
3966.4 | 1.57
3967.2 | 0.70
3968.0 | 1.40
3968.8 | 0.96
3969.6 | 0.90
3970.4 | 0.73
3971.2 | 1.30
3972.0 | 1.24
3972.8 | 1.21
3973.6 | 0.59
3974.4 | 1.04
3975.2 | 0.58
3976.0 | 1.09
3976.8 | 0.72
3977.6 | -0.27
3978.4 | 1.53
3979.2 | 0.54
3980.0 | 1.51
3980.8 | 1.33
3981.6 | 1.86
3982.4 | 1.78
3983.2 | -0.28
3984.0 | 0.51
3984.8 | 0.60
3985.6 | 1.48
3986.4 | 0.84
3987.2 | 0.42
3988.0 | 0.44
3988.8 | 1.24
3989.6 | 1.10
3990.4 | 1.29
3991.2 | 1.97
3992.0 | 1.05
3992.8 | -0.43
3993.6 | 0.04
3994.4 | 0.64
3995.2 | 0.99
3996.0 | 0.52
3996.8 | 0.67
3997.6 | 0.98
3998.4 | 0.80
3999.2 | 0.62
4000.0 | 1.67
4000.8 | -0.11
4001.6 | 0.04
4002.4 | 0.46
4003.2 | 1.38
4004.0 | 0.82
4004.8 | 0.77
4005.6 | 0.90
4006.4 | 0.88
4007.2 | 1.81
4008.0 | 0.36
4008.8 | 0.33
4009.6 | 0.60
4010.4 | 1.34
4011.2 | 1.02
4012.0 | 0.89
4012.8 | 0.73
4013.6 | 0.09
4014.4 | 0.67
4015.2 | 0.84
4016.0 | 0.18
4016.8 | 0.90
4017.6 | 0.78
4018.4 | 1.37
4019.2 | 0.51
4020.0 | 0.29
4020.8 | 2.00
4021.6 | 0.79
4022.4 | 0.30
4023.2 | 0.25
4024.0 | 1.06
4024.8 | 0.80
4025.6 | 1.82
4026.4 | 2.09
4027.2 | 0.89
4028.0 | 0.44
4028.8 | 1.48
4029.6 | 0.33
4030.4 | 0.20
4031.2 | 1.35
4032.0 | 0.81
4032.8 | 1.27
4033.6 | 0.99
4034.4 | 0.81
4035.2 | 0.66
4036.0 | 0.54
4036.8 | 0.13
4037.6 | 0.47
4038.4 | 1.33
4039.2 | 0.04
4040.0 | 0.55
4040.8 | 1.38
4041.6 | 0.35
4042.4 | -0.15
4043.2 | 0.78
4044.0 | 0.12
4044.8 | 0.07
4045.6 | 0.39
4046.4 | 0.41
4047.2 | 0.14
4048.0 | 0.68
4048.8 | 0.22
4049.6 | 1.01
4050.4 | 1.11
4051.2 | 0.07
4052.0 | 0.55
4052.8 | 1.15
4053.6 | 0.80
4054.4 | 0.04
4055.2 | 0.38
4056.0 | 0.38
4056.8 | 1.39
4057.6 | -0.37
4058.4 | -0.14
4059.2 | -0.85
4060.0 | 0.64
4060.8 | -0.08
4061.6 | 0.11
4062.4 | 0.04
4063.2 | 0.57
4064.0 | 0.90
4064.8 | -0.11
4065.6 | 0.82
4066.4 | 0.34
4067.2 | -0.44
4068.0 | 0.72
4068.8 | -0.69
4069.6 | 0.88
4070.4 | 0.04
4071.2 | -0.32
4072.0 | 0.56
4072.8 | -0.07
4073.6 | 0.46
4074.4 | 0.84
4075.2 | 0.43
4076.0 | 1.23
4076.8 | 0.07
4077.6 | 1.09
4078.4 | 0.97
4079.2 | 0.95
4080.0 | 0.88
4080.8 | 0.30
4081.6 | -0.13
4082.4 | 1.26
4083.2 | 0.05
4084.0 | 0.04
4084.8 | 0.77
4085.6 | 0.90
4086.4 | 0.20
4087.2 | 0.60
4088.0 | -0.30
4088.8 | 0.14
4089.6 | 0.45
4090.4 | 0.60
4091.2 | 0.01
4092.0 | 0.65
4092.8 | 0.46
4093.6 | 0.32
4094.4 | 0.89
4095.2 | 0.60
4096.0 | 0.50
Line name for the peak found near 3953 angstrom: Lyman alpha 1216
